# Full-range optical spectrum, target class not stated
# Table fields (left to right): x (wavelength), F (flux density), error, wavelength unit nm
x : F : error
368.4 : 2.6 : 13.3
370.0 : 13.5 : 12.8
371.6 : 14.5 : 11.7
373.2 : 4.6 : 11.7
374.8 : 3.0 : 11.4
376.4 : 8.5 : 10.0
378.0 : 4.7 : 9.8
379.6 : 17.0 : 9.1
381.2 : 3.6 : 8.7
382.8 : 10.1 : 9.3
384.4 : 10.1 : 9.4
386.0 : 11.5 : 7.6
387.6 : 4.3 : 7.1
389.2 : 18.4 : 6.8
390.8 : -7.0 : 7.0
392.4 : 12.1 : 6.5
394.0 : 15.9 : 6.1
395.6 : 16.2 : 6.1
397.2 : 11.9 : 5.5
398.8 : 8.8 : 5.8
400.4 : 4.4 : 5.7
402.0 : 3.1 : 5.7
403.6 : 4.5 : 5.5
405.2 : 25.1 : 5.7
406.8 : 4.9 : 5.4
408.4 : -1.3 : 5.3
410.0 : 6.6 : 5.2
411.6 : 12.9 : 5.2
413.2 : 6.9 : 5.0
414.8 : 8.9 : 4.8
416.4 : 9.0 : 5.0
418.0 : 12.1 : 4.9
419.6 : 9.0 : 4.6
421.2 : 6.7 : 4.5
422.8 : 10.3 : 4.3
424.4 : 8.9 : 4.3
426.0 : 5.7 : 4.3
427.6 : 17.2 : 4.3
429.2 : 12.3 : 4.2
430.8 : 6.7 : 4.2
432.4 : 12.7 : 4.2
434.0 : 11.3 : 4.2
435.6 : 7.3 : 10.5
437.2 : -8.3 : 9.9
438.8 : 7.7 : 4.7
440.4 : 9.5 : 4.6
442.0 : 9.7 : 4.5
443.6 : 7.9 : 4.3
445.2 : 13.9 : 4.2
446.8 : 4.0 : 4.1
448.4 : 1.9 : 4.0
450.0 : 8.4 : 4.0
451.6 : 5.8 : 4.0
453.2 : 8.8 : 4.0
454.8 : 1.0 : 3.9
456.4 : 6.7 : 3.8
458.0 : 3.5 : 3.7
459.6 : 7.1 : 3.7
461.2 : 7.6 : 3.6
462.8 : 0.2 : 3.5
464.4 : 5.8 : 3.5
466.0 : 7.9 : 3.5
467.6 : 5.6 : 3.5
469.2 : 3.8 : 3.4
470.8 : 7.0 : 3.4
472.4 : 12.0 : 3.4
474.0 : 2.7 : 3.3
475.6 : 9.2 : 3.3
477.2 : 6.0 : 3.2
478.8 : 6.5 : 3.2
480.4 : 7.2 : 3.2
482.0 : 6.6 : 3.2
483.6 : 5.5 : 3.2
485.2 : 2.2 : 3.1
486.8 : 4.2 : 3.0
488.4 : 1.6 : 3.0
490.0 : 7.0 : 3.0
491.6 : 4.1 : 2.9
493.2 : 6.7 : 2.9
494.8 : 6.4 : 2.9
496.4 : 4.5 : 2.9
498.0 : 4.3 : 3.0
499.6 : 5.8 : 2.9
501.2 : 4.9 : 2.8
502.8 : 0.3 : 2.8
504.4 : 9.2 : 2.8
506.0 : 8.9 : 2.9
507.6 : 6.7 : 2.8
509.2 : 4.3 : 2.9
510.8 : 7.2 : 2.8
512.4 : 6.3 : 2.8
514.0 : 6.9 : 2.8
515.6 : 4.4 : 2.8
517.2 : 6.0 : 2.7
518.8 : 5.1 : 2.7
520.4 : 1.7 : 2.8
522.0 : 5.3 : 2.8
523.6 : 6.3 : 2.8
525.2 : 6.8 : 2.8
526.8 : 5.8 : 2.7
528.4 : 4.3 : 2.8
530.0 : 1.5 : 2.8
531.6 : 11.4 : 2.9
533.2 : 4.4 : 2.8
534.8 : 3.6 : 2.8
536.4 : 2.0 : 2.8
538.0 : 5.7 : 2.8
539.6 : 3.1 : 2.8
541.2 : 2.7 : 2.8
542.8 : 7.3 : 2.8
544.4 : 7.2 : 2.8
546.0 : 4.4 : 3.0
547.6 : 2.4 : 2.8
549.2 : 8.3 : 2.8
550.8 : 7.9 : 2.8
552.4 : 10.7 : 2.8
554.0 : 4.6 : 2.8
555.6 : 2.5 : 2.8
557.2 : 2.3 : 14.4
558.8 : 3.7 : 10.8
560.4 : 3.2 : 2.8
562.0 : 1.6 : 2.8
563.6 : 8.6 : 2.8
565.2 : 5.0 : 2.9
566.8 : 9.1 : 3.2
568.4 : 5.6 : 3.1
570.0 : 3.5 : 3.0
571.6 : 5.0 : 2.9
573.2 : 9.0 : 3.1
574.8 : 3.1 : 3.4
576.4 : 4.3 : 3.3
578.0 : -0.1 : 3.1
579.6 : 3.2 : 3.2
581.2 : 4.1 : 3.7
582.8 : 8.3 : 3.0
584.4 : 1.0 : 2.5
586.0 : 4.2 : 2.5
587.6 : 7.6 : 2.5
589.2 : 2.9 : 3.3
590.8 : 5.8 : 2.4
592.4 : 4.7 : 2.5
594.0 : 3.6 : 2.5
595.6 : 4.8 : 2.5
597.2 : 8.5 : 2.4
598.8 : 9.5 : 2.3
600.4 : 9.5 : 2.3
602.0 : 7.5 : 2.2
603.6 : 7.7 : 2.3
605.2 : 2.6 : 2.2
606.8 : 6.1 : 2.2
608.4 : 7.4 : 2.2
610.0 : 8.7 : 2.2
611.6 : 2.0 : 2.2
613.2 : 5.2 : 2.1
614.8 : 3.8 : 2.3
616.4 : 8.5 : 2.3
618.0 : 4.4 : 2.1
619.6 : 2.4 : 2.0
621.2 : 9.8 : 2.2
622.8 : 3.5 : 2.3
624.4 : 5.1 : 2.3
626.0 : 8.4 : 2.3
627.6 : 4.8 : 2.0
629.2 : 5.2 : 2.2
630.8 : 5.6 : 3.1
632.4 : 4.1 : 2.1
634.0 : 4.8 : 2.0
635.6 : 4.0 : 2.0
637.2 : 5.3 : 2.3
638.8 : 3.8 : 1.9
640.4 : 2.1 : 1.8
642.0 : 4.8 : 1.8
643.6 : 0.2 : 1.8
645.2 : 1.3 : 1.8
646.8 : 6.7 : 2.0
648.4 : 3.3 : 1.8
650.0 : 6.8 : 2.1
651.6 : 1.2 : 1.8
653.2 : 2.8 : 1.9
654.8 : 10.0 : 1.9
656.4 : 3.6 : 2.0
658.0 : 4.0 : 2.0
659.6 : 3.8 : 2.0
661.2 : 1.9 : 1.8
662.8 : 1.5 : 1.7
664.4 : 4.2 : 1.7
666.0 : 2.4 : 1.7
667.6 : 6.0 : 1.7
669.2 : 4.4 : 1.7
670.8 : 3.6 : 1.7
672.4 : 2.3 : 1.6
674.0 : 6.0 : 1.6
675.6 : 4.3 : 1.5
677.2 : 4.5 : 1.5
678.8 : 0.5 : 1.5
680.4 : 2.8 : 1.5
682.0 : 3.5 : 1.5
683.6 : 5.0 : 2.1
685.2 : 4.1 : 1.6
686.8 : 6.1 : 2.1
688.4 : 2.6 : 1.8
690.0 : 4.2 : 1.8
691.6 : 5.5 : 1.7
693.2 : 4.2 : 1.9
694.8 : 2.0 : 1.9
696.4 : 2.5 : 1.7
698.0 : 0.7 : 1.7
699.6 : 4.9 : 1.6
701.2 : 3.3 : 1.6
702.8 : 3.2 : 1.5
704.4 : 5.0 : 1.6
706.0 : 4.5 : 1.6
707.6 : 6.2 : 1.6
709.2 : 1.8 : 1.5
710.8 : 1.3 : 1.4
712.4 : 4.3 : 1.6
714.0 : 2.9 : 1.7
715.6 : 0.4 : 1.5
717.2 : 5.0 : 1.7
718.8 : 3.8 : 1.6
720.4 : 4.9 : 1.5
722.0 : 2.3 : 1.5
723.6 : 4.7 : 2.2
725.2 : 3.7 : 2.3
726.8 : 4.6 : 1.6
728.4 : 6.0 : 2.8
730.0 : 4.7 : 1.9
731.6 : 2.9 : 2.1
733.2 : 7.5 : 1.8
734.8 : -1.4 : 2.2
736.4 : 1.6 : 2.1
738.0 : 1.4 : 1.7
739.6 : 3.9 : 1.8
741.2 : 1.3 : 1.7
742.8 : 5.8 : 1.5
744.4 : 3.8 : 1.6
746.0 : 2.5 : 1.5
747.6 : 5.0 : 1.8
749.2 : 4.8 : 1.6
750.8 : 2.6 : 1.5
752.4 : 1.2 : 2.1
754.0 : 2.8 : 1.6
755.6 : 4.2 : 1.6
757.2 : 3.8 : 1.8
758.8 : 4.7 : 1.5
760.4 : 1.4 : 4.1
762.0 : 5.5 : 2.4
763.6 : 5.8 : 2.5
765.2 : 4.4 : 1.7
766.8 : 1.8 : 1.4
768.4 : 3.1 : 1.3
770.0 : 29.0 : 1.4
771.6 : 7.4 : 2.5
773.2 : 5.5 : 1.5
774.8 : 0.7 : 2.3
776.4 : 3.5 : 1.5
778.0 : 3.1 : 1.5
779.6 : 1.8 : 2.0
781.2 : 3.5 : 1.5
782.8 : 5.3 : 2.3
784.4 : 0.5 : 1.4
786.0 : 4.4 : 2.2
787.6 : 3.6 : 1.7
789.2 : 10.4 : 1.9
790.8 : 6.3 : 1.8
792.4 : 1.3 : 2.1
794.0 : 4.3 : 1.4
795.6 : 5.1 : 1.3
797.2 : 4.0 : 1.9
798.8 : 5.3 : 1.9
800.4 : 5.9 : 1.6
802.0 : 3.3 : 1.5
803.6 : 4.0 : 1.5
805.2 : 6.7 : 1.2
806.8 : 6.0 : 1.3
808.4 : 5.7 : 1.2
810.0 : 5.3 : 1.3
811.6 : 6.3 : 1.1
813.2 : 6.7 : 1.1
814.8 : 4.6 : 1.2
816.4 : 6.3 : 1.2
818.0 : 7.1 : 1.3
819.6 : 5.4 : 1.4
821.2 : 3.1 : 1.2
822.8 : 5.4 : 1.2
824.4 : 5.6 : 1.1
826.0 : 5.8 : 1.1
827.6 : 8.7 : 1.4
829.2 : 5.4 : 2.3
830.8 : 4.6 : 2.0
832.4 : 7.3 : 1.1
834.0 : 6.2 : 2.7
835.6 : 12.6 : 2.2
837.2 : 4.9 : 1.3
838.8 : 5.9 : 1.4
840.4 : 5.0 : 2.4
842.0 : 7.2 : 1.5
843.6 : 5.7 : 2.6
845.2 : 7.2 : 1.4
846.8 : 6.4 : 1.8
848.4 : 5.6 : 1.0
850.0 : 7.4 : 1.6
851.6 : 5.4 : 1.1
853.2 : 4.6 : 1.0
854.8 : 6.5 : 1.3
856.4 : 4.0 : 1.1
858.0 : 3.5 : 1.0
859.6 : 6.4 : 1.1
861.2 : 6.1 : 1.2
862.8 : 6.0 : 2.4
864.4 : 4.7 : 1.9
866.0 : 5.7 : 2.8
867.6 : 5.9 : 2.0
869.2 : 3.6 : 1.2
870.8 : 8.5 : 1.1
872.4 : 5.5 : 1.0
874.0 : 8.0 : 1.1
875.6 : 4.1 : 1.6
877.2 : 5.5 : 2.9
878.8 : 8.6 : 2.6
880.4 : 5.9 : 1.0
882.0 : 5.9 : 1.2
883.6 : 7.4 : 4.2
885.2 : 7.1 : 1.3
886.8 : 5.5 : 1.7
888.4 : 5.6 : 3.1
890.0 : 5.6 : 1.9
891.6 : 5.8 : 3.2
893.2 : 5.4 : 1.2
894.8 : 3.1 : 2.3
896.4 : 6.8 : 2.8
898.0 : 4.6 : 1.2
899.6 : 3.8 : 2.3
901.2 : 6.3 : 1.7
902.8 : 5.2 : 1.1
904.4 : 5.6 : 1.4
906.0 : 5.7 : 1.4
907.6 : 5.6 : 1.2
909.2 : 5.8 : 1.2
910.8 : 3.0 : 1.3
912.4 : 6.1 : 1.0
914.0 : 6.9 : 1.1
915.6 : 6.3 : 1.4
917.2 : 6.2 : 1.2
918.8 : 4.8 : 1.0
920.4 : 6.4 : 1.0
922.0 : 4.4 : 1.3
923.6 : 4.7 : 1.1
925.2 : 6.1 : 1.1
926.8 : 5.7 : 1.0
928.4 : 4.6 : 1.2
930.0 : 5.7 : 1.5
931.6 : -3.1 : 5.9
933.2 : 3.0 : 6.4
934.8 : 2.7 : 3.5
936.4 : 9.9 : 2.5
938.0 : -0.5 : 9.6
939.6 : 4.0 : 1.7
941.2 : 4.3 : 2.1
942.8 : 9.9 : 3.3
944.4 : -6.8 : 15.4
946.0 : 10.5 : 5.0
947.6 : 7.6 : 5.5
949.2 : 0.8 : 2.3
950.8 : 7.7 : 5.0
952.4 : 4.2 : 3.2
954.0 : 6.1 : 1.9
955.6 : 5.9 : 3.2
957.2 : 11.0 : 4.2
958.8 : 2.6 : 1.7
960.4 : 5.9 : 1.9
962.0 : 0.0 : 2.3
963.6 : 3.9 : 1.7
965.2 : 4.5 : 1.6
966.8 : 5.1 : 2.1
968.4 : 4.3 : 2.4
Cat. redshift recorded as 1.065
